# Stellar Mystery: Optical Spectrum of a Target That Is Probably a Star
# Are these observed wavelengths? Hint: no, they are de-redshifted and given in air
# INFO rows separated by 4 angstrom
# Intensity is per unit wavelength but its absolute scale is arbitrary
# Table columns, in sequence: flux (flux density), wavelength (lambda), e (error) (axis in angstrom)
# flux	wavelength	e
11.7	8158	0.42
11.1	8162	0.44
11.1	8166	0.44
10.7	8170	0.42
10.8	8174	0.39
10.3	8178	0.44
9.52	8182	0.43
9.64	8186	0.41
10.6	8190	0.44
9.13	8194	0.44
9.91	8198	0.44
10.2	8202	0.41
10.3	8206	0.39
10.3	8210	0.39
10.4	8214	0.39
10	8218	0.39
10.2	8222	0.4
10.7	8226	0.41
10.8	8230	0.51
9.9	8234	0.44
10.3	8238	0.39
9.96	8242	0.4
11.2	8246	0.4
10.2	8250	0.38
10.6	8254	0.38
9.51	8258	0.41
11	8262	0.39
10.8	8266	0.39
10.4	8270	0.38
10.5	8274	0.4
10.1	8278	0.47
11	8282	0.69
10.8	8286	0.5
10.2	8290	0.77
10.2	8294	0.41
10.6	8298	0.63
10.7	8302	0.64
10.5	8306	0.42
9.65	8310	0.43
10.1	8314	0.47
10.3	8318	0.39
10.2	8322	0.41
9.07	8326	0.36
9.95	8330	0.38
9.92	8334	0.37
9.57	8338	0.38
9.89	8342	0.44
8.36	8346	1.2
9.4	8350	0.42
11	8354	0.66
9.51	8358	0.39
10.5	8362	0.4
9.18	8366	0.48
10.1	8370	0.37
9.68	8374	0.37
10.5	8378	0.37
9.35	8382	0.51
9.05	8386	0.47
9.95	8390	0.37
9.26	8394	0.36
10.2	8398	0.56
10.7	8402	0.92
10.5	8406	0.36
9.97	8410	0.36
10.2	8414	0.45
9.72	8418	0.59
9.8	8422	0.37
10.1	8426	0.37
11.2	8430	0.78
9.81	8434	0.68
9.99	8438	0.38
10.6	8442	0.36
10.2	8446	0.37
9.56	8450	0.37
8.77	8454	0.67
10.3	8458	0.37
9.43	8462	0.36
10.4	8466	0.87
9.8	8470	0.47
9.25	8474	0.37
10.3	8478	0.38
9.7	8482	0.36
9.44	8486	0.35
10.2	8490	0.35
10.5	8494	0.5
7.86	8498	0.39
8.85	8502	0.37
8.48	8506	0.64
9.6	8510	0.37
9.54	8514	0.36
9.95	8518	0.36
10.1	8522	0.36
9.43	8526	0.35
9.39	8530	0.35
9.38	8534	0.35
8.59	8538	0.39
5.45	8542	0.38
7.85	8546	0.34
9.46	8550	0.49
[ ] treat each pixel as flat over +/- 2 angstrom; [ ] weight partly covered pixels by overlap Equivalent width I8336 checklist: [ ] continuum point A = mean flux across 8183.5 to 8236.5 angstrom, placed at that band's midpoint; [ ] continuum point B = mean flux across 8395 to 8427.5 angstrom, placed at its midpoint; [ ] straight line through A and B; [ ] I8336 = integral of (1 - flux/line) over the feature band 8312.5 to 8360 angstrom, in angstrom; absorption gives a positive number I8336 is 1.7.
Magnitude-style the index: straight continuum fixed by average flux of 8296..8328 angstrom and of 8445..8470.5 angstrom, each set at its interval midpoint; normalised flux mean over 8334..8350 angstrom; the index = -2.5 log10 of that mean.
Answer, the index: 0.077 mag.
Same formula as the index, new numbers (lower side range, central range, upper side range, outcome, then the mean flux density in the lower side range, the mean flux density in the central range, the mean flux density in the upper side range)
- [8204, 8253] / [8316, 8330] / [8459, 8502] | 0.02 mag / 10.4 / 9.87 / 9.66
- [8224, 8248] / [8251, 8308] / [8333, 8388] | -0.03 mag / 10.5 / 10.5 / 9.71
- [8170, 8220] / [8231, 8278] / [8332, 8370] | -0.05 mag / 10.1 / 10.4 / 9.72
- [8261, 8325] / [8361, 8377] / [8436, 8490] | 0.03 mag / 10.4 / 9.87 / 9.84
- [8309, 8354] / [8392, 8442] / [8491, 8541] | -0.07 mag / 9.73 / 10.1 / 9.25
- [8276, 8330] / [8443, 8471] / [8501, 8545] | -0.05 mag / 10.3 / 9.81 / 8.96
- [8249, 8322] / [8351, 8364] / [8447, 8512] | -0.02 mag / 10.4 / 10.3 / 9.54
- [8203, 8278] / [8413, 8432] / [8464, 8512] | -0.05 mag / 10.4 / 10.2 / 9.53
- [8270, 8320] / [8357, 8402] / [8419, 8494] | 0.04 mag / 10.4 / 9.8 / 9.95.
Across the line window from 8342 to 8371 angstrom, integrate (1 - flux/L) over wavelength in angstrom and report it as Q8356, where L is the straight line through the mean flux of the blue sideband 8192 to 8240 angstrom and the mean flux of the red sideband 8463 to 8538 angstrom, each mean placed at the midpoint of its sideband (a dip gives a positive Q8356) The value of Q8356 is 0.4 angstrom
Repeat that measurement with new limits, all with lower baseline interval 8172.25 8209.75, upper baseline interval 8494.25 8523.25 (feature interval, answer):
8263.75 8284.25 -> -1.51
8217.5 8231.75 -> -0.71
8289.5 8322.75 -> -1.76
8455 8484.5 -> -1.54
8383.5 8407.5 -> -0.96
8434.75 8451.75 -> -1.19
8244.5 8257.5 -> -0.80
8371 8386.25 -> -0.26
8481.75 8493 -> -0.67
